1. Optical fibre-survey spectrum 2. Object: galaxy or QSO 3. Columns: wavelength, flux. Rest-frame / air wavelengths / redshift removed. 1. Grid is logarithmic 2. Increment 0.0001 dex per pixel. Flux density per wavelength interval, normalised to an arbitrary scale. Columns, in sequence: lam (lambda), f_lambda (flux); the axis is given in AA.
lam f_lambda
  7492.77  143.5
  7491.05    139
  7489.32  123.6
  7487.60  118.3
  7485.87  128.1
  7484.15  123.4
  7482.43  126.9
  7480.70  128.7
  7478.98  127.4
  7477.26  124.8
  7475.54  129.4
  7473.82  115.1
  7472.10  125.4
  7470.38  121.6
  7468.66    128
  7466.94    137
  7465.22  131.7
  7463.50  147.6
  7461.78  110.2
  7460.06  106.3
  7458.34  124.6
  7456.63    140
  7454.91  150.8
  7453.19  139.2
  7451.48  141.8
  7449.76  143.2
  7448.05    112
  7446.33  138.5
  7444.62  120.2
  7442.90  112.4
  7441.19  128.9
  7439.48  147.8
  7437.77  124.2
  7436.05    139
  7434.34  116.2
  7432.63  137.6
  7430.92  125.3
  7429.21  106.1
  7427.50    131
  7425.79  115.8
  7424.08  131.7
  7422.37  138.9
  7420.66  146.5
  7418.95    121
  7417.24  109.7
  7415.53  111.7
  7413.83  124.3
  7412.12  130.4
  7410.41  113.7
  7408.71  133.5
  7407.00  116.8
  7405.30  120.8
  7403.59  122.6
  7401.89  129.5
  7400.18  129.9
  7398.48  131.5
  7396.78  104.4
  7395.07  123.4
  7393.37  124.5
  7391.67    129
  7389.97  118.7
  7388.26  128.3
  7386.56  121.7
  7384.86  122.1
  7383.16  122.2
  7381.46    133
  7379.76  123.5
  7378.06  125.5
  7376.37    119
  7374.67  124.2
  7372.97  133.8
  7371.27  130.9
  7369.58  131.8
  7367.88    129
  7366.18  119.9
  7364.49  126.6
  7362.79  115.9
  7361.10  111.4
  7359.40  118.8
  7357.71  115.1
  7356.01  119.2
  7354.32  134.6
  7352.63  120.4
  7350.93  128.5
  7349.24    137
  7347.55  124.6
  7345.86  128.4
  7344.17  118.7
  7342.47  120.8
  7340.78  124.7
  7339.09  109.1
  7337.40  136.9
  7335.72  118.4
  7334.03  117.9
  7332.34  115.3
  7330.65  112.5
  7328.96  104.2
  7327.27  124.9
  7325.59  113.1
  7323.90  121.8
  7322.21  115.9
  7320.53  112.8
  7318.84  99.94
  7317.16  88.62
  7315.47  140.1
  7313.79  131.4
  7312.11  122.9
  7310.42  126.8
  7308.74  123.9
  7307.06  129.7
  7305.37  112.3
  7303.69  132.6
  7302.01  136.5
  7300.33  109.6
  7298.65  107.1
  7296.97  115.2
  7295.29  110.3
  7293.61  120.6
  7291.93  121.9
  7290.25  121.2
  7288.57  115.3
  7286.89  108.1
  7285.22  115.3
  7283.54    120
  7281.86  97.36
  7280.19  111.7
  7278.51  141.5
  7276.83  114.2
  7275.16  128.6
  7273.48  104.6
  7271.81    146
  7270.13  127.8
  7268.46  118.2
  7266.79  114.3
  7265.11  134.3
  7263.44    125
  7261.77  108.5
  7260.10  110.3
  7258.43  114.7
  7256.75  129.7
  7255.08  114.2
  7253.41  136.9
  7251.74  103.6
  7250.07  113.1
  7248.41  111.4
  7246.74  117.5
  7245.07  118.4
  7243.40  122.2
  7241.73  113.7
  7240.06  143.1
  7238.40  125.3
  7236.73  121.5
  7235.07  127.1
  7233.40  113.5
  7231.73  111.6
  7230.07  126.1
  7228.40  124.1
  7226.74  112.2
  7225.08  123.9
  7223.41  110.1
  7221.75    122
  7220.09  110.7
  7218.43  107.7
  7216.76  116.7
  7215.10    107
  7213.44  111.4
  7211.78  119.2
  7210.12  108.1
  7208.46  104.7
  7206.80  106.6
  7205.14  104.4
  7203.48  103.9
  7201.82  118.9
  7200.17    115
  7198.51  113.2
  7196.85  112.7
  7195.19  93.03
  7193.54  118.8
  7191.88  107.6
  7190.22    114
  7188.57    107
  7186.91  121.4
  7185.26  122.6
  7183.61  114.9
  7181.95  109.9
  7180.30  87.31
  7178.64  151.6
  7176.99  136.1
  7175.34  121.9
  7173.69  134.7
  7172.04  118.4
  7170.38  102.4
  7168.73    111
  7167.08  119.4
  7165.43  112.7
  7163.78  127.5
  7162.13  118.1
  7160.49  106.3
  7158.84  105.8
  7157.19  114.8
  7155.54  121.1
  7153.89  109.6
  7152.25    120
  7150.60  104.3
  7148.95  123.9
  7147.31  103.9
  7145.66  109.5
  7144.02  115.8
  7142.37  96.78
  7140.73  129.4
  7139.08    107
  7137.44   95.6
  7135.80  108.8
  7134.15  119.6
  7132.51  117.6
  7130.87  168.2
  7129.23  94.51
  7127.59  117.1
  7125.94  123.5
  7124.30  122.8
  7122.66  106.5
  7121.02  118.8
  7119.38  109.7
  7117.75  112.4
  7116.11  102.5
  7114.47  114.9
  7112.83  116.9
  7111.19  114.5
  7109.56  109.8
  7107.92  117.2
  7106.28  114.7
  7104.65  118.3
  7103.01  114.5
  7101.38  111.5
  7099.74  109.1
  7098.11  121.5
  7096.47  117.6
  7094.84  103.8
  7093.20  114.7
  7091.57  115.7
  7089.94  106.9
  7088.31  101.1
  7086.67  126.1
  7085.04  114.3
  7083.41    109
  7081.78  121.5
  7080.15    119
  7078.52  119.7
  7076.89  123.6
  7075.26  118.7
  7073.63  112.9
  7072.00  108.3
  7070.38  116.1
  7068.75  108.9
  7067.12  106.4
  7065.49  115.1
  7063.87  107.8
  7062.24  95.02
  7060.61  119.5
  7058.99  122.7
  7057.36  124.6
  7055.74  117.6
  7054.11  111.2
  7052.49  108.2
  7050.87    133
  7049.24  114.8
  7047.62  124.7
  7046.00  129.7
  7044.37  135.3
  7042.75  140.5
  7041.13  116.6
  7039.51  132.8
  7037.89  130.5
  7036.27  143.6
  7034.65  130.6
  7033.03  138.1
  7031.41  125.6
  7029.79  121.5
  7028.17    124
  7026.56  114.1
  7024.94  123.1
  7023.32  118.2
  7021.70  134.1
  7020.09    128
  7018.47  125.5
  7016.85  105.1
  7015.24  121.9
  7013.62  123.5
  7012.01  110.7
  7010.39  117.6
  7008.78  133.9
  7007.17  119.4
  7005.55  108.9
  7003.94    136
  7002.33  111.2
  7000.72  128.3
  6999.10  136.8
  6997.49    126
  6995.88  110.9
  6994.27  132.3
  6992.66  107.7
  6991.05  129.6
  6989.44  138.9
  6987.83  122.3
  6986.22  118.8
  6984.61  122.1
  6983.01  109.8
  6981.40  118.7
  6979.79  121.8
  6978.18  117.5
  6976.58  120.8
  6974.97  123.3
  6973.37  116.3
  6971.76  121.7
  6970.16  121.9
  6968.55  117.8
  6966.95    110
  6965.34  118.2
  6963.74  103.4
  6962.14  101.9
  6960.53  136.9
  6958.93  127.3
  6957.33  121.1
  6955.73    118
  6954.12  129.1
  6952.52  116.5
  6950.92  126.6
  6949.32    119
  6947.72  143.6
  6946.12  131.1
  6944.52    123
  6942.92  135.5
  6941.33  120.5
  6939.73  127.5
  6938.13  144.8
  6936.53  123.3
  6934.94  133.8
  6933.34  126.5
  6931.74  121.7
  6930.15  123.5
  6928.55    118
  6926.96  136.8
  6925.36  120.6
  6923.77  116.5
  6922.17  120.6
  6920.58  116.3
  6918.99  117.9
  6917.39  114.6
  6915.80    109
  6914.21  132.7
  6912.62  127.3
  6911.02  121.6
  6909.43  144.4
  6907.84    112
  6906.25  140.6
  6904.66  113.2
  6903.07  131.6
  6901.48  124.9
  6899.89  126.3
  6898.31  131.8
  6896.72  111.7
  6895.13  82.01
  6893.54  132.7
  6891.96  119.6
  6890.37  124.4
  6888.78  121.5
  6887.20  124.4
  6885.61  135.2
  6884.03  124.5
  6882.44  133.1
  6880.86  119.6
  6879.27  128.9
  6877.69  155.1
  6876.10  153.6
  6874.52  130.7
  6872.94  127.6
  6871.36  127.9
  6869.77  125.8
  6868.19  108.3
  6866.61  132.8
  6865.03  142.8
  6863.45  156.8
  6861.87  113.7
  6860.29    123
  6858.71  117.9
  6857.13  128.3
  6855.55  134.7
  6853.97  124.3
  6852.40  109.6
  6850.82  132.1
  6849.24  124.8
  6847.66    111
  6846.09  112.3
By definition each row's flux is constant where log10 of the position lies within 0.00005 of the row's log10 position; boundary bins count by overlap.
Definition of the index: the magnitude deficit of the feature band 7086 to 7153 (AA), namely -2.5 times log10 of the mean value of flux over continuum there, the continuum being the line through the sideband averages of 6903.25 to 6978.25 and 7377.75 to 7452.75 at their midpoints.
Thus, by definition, 0.09 mag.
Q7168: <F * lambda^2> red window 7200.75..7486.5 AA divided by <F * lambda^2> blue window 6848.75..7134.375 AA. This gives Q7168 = 1.11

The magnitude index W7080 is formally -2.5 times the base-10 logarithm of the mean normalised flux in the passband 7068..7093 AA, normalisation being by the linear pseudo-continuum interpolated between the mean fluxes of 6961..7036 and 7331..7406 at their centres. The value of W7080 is 0.06 mag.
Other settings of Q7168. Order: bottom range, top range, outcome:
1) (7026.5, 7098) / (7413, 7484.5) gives 1.19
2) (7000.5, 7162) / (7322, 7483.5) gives 1.16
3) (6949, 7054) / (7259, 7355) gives 1.06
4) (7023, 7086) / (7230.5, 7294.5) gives 1.05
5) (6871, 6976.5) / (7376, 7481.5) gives 1.17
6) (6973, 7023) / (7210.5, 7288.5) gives 1.04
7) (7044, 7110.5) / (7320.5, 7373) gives 1.14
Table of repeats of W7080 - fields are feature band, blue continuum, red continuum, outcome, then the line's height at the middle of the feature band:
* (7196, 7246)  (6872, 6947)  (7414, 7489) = 0.098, 127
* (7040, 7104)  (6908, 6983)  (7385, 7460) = 0.067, 124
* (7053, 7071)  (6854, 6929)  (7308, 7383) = 0.103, 124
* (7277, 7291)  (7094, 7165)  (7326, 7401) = 0.035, 120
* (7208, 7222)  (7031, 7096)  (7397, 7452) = 0.096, 122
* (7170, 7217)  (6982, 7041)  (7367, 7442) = 0.097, 125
